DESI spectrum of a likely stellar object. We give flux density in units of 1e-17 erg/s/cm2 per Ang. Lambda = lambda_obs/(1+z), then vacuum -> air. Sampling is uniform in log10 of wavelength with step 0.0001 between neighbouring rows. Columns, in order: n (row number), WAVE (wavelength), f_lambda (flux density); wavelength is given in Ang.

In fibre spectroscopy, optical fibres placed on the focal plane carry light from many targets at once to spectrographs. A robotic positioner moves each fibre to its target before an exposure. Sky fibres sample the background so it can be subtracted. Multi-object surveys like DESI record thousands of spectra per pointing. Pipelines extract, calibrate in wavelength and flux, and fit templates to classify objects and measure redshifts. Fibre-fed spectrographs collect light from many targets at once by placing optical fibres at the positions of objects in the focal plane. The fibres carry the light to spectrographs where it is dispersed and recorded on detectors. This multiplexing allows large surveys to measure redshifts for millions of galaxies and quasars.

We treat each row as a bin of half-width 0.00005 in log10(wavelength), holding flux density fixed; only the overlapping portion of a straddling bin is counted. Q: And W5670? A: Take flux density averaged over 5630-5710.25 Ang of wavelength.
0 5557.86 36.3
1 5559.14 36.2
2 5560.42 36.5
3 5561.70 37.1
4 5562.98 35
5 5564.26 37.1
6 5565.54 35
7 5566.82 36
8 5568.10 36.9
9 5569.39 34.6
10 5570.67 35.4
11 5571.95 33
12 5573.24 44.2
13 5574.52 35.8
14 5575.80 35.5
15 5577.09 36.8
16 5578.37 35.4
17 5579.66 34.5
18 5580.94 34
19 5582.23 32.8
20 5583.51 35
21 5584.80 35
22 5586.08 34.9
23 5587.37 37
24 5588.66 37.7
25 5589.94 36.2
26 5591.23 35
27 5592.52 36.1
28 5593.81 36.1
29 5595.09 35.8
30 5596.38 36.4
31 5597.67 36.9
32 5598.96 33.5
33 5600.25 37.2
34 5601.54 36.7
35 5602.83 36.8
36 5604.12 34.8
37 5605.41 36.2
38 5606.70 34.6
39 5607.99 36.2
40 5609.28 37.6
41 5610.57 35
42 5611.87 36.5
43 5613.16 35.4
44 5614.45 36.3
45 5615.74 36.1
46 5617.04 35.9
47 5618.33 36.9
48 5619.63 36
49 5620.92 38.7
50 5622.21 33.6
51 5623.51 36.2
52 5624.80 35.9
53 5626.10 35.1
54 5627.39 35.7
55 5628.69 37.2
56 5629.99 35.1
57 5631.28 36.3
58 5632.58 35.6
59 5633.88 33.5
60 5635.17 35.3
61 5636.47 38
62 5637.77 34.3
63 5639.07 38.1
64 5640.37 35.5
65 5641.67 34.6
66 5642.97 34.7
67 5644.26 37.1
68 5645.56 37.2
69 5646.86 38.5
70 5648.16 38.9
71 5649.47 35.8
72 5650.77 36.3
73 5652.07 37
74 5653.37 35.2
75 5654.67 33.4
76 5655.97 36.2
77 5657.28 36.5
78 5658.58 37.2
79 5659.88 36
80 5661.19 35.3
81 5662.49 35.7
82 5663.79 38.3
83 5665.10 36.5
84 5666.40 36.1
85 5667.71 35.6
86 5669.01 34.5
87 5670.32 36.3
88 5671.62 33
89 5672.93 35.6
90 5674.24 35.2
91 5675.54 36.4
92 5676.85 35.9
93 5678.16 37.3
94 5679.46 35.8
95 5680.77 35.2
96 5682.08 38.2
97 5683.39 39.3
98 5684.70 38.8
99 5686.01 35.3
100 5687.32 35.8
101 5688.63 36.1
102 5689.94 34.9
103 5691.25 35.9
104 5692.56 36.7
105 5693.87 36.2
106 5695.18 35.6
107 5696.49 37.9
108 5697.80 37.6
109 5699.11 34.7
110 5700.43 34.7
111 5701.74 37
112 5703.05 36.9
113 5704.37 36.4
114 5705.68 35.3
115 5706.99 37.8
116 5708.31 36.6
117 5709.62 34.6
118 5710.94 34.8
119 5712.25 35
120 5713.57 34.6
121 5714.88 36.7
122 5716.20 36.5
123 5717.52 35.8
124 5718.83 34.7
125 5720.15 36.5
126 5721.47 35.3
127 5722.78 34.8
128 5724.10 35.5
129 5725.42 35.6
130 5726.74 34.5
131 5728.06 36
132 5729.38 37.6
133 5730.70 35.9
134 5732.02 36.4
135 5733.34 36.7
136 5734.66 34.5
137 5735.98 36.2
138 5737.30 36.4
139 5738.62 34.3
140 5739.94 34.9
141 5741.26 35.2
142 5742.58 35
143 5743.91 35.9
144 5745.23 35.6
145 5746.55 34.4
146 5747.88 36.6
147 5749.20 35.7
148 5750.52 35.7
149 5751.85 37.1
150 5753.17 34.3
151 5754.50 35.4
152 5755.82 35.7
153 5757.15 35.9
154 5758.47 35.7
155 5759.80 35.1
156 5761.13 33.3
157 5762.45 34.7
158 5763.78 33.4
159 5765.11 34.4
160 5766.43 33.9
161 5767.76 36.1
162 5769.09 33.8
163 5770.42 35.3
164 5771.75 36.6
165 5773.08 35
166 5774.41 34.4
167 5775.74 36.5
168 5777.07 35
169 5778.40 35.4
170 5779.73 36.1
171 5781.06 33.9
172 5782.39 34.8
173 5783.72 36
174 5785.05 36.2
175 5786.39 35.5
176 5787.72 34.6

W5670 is 36.2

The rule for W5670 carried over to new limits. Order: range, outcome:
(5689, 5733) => 35.9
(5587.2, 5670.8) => 36.1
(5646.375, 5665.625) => 36.4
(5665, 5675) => 35.3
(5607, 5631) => 36.1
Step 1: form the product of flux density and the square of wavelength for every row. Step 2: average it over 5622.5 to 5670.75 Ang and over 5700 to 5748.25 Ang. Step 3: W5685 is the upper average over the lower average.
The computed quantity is 1.02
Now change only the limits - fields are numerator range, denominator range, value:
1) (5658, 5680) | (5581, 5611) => 1.03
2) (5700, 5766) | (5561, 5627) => 1.04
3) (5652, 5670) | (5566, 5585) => 1.04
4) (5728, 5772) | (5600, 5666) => 1.02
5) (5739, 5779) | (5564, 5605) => 1.04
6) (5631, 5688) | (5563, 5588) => 1.04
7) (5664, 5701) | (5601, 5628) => 1.03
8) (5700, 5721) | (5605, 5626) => 1.03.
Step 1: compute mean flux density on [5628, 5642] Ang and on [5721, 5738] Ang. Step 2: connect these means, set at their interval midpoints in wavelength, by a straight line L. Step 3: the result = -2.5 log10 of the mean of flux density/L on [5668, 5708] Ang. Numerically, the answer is -0.01 mag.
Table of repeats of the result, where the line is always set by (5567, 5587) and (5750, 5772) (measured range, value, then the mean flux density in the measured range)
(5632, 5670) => -0.02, 36.1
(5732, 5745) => -0.01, 35.5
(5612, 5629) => -0.02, 36.1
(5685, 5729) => -0.02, 35.9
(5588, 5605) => -0.02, 36.1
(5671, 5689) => -0.03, 36.3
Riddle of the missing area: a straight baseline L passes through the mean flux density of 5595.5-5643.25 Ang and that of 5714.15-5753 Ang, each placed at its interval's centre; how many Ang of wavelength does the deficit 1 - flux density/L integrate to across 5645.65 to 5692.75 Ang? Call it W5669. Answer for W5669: -0.6 Ang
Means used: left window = 35.9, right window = 35.7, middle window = 36.2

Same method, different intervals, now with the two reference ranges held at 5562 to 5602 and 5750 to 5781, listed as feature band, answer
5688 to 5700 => -0.2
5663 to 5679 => -0.2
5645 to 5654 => -0.4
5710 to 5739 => -0.3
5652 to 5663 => -0.1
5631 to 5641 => 0.0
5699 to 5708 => -0.2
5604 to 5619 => -0.1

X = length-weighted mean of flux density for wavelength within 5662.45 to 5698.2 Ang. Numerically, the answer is 36.3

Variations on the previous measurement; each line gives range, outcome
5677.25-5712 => 36.3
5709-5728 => 35.4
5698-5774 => 35.5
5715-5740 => 35.7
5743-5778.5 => 35.2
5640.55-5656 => 36.2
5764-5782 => 35.1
